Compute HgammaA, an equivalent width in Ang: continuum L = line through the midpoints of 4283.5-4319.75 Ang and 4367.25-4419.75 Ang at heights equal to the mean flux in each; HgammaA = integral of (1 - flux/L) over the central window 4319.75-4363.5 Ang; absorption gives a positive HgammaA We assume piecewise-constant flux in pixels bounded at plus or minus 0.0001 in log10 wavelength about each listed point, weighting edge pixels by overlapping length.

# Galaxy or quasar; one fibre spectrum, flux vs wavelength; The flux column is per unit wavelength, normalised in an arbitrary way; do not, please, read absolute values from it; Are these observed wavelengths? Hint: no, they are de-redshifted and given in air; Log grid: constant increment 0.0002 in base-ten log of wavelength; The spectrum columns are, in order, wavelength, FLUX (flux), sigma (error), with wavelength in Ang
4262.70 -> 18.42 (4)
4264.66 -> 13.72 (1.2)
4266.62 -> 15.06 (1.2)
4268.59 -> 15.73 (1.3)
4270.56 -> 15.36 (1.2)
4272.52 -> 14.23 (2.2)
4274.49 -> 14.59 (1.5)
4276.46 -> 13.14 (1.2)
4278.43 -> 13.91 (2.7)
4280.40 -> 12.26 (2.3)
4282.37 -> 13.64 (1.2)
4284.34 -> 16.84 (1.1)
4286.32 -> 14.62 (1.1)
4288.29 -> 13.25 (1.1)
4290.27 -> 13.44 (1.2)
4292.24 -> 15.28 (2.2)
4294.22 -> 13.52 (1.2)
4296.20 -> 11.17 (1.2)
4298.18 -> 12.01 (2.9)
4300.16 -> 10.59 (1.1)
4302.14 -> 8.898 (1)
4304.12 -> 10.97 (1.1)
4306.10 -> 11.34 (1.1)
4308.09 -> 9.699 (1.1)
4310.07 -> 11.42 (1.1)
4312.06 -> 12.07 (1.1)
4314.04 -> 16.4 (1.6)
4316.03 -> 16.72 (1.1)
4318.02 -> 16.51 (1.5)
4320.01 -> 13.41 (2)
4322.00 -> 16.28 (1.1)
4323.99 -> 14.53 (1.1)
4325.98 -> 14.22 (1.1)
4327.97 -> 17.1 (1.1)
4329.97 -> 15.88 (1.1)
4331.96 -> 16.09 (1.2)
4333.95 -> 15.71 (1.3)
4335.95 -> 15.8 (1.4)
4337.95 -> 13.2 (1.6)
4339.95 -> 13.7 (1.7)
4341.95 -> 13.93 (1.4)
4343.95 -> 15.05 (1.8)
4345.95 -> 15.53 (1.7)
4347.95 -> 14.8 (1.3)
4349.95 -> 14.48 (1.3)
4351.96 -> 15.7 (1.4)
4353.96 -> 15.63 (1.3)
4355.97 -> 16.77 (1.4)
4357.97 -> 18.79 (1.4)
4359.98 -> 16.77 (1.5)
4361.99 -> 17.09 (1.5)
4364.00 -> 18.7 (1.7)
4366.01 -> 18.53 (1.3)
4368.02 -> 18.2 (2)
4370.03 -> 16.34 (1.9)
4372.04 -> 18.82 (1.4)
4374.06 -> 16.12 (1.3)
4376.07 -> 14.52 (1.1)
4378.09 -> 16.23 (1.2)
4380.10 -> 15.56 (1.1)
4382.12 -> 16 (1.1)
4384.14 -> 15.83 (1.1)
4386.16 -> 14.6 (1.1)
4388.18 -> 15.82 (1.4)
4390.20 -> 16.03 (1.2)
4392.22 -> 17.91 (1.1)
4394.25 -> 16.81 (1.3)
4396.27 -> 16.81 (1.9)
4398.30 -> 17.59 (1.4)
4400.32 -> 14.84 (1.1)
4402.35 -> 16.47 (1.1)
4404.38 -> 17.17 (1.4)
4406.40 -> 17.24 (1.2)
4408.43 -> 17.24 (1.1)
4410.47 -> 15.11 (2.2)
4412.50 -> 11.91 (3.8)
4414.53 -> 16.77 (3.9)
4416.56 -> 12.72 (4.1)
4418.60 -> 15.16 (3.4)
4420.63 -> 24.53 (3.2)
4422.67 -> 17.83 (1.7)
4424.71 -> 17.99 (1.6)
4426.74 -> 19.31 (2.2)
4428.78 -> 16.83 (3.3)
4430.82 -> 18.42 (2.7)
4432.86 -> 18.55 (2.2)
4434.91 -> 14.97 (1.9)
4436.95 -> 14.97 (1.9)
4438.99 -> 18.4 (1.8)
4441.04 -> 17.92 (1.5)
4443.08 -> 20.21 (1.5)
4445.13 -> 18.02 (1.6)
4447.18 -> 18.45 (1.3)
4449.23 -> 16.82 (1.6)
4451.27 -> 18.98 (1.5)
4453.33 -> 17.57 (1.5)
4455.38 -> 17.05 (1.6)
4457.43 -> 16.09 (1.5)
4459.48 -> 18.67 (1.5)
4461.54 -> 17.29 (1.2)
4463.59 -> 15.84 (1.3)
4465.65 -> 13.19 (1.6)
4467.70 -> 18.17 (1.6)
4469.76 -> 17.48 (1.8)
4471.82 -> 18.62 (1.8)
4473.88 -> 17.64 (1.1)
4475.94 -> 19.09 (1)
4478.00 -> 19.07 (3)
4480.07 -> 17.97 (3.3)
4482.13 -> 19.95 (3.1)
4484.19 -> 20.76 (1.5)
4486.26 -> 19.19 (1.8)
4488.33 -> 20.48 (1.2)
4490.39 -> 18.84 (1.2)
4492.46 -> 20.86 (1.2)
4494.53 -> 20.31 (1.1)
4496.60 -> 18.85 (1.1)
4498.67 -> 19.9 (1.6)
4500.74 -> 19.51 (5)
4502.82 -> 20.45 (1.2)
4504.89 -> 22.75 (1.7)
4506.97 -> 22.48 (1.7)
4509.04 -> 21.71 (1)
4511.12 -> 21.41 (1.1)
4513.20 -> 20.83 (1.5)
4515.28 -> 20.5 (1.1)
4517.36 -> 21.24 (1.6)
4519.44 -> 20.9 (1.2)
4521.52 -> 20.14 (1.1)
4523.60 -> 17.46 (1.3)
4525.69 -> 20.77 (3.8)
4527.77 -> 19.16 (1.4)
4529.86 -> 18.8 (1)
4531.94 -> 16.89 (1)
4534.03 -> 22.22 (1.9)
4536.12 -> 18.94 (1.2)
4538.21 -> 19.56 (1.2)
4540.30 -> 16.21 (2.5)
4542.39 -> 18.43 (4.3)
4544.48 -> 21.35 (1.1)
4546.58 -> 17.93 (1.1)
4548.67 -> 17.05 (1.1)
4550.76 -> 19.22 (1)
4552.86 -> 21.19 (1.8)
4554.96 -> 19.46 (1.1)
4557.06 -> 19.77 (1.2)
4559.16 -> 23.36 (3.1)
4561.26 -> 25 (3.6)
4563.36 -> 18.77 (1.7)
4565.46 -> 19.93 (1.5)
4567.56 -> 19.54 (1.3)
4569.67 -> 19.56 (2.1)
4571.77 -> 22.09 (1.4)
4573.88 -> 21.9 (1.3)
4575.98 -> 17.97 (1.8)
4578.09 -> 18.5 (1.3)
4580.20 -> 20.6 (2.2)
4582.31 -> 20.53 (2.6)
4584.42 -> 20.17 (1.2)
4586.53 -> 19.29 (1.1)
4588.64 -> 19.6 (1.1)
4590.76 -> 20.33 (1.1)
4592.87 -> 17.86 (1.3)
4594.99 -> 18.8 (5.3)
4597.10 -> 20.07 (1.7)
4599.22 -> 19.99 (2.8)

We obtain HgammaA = -3.6 Ang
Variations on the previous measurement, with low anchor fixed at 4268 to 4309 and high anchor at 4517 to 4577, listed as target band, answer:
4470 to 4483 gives -0.5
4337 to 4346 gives 0.2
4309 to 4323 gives -0.9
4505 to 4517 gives -1.7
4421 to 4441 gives -1.1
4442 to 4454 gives -0.8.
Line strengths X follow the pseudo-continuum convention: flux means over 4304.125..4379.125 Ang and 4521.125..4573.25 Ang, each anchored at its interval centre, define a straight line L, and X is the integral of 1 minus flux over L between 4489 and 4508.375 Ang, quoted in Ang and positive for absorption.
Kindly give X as -1.82 Ang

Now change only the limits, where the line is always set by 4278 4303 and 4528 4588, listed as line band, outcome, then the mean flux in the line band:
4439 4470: -0.58 Ang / 17.5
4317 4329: -1.29 Ang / 15.3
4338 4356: -0.51 Ang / 14.9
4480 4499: -1.83 Ang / 19.8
